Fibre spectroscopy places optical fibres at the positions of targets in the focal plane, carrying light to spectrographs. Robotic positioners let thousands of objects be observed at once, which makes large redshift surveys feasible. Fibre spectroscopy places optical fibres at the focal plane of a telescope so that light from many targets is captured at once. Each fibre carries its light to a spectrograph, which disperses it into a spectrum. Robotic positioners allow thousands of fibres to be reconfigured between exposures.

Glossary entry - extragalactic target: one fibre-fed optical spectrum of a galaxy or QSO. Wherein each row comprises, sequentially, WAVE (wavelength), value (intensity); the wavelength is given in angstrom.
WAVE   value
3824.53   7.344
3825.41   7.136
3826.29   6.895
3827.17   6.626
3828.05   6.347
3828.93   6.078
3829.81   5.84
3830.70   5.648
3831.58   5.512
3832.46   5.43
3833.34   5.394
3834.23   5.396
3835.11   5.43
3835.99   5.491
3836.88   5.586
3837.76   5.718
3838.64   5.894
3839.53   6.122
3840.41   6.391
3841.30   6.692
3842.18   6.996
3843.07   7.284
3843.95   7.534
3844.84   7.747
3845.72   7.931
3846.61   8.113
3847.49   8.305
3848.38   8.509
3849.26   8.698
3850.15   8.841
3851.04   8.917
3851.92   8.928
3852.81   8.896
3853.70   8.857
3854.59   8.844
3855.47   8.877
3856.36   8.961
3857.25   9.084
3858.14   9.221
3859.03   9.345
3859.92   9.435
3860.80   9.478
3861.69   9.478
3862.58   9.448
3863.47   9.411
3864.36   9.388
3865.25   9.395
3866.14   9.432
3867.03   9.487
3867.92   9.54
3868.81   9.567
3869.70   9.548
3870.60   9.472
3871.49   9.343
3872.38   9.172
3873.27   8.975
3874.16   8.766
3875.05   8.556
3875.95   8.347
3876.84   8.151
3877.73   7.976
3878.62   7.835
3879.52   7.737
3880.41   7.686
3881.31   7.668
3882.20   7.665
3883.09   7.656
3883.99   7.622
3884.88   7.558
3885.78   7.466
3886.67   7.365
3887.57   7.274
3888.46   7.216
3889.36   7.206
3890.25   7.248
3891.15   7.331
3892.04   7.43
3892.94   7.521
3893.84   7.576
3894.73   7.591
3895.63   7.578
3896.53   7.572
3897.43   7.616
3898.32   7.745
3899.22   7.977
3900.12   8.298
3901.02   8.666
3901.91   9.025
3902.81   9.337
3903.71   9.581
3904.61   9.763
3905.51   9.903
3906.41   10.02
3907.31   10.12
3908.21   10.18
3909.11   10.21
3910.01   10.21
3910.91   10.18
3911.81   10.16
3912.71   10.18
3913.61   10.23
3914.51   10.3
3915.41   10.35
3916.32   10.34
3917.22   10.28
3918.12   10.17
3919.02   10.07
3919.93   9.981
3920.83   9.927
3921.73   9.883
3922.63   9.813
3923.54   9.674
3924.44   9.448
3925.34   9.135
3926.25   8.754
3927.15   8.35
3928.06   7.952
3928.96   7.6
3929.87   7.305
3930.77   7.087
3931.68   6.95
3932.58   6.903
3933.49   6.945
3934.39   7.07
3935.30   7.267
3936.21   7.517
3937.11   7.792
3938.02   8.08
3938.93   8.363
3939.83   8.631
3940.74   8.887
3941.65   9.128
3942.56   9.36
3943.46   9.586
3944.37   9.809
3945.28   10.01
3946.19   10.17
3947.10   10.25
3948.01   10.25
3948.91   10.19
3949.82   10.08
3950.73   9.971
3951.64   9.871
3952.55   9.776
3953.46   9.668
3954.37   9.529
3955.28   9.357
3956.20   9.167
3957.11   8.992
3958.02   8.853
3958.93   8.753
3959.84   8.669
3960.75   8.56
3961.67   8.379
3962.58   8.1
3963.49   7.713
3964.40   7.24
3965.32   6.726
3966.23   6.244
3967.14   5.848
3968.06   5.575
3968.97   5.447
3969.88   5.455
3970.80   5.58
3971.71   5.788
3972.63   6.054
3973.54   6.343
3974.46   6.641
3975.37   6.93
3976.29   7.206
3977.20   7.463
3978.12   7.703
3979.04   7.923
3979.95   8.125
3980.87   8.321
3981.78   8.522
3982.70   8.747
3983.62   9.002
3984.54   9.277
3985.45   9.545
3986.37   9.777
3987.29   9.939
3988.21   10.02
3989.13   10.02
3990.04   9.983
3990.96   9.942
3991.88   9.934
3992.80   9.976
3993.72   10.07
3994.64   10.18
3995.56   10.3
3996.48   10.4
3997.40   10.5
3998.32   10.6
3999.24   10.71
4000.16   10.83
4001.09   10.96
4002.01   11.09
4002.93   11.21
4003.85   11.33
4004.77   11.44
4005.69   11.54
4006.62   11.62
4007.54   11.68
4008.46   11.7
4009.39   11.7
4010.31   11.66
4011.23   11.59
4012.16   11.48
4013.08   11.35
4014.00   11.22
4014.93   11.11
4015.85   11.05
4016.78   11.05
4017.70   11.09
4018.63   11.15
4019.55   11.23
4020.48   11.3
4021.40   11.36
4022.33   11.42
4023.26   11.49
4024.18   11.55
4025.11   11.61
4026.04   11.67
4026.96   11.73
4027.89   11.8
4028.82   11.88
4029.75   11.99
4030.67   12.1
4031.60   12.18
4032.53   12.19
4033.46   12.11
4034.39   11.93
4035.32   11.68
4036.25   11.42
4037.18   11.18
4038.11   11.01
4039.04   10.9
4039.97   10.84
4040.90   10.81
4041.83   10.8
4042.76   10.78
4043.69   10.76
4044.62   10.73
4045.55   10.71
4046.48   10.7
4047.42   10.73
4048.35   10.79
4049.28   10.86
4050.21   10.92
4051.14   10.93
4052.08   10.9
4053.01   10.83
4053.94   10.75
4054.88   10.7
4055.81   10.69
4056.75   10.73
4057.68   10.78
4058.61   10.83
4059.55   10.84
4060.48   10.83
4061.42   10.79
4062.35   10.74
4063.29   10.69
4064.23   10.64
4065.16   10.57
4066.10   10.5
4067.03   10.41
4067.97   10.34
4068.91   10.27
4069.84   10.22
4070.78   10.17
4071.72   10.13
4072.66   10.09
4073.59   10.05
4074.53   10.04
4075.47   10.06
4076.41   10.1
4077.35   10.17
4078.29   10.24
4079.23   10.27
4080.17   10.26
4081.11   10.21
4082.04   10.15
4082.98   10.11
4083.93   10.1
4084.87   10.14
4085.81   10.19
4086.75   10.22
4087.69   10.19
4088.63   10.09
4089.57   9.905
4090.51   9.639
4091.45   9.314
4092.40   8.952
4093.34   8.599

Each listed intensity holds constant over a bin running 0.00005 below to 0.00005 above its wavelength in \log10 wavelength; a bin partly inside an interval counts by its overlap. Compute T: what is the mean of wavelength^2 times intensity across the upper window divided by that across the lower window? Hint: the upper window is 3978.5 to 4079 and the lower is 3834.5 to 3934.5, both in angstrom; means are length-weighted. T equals 1.36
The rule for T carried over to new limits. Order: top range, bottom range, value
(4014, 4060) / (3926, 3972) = 1.42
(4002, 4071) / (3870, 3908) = 1.46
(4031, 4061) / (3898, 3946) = 1.29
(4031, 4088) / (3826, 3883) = 1.49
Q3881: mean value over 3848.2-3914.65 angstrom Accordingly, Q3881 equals 8.74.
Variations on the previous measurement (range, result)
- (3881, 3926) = 8.87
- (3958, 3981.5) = 7.12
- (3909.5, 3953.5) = 9.18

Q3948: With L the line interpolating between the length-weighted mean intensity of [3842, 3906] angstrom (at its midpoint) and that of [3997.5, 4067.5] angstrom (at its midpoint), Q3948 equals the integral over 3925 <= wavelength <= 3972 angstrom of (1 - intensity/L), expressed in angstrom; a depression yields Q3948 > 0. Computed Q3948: 7.1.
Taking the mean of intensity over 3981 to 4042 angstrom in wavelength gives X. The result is 11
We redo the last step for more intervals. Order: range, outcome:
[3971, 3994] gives 8.49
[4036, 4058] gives 10.8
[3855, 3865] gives 9.29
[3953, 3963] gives 8.91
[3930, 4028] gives 9.36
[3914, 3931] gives 9.32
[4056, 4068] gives 10.7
